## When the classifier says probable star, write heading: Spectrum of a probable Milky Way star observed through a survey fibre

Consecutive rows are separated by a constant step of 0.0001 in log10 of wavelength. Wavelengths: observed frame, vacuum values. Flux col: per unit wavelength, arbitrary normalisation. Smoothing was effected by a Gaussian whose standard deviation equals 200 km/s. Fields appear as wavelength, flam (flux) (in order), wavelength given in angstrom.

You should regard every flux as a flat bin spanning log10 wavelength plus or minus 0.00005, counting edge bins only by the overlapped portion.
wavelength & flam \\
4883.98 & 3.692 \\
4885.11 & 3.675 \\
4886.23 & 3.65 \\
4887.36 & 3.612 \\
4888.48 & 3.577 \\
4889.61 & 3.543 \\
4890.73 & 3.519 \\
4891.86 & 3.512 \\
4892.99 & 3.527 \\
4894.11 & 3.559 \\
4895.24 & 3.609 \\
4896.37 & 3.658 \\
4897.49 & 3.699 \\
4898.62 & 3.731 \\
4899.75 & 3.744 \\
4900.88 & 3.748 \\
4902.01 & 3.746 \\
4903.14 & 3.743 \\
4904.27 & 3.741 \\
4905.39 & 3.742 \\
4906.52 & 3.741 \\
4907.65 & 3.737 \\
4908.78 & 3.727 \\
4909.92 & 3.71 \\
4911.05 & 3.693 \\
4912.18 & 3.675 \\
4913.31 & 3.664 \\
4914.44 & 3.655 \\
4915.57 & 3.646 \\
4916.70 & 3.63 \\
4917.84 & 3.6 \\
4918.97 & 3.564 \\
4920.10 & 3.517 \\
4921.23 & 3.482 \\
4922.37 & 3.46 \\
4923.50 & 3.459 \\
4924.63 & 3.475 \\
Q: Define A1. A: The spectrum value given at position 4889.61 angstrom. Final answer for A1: 3.543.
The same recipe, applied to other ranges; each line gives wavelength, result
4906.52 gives 3.741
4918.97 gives 3.564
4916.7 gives 3.63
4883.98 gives 3.692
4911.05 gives 3.693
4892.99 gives 3.527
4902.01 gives 3.746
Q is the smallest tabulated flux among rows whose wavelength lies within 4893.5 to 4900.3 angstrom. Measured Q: 3.559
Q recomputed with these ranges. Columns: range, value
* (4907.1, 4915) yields 3.655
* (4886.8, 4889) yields 3.577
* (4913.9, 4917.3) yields 3.63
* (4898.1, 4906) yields 3.731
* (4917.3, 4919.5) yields 3.564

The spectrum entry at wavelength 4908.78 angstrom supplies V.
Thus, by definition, 3.727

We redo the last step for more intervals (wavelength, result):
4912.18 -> 3.675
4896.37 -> 3.658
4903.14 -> 3.743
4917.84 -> 3.6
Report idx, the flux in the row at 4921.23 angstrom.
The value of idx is 3.482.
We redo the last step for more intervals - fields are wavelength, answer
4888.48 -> 3.577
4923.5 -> 3.459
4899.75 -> 3.744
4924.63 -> 3.475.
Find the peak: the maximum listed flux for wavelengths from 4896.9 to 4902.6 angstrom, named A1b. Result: 3.748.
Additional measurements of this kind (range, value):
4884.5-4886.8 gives 3.675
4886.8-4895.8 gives 3.612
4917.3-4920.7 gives 3.6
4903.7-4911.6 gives 3.742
